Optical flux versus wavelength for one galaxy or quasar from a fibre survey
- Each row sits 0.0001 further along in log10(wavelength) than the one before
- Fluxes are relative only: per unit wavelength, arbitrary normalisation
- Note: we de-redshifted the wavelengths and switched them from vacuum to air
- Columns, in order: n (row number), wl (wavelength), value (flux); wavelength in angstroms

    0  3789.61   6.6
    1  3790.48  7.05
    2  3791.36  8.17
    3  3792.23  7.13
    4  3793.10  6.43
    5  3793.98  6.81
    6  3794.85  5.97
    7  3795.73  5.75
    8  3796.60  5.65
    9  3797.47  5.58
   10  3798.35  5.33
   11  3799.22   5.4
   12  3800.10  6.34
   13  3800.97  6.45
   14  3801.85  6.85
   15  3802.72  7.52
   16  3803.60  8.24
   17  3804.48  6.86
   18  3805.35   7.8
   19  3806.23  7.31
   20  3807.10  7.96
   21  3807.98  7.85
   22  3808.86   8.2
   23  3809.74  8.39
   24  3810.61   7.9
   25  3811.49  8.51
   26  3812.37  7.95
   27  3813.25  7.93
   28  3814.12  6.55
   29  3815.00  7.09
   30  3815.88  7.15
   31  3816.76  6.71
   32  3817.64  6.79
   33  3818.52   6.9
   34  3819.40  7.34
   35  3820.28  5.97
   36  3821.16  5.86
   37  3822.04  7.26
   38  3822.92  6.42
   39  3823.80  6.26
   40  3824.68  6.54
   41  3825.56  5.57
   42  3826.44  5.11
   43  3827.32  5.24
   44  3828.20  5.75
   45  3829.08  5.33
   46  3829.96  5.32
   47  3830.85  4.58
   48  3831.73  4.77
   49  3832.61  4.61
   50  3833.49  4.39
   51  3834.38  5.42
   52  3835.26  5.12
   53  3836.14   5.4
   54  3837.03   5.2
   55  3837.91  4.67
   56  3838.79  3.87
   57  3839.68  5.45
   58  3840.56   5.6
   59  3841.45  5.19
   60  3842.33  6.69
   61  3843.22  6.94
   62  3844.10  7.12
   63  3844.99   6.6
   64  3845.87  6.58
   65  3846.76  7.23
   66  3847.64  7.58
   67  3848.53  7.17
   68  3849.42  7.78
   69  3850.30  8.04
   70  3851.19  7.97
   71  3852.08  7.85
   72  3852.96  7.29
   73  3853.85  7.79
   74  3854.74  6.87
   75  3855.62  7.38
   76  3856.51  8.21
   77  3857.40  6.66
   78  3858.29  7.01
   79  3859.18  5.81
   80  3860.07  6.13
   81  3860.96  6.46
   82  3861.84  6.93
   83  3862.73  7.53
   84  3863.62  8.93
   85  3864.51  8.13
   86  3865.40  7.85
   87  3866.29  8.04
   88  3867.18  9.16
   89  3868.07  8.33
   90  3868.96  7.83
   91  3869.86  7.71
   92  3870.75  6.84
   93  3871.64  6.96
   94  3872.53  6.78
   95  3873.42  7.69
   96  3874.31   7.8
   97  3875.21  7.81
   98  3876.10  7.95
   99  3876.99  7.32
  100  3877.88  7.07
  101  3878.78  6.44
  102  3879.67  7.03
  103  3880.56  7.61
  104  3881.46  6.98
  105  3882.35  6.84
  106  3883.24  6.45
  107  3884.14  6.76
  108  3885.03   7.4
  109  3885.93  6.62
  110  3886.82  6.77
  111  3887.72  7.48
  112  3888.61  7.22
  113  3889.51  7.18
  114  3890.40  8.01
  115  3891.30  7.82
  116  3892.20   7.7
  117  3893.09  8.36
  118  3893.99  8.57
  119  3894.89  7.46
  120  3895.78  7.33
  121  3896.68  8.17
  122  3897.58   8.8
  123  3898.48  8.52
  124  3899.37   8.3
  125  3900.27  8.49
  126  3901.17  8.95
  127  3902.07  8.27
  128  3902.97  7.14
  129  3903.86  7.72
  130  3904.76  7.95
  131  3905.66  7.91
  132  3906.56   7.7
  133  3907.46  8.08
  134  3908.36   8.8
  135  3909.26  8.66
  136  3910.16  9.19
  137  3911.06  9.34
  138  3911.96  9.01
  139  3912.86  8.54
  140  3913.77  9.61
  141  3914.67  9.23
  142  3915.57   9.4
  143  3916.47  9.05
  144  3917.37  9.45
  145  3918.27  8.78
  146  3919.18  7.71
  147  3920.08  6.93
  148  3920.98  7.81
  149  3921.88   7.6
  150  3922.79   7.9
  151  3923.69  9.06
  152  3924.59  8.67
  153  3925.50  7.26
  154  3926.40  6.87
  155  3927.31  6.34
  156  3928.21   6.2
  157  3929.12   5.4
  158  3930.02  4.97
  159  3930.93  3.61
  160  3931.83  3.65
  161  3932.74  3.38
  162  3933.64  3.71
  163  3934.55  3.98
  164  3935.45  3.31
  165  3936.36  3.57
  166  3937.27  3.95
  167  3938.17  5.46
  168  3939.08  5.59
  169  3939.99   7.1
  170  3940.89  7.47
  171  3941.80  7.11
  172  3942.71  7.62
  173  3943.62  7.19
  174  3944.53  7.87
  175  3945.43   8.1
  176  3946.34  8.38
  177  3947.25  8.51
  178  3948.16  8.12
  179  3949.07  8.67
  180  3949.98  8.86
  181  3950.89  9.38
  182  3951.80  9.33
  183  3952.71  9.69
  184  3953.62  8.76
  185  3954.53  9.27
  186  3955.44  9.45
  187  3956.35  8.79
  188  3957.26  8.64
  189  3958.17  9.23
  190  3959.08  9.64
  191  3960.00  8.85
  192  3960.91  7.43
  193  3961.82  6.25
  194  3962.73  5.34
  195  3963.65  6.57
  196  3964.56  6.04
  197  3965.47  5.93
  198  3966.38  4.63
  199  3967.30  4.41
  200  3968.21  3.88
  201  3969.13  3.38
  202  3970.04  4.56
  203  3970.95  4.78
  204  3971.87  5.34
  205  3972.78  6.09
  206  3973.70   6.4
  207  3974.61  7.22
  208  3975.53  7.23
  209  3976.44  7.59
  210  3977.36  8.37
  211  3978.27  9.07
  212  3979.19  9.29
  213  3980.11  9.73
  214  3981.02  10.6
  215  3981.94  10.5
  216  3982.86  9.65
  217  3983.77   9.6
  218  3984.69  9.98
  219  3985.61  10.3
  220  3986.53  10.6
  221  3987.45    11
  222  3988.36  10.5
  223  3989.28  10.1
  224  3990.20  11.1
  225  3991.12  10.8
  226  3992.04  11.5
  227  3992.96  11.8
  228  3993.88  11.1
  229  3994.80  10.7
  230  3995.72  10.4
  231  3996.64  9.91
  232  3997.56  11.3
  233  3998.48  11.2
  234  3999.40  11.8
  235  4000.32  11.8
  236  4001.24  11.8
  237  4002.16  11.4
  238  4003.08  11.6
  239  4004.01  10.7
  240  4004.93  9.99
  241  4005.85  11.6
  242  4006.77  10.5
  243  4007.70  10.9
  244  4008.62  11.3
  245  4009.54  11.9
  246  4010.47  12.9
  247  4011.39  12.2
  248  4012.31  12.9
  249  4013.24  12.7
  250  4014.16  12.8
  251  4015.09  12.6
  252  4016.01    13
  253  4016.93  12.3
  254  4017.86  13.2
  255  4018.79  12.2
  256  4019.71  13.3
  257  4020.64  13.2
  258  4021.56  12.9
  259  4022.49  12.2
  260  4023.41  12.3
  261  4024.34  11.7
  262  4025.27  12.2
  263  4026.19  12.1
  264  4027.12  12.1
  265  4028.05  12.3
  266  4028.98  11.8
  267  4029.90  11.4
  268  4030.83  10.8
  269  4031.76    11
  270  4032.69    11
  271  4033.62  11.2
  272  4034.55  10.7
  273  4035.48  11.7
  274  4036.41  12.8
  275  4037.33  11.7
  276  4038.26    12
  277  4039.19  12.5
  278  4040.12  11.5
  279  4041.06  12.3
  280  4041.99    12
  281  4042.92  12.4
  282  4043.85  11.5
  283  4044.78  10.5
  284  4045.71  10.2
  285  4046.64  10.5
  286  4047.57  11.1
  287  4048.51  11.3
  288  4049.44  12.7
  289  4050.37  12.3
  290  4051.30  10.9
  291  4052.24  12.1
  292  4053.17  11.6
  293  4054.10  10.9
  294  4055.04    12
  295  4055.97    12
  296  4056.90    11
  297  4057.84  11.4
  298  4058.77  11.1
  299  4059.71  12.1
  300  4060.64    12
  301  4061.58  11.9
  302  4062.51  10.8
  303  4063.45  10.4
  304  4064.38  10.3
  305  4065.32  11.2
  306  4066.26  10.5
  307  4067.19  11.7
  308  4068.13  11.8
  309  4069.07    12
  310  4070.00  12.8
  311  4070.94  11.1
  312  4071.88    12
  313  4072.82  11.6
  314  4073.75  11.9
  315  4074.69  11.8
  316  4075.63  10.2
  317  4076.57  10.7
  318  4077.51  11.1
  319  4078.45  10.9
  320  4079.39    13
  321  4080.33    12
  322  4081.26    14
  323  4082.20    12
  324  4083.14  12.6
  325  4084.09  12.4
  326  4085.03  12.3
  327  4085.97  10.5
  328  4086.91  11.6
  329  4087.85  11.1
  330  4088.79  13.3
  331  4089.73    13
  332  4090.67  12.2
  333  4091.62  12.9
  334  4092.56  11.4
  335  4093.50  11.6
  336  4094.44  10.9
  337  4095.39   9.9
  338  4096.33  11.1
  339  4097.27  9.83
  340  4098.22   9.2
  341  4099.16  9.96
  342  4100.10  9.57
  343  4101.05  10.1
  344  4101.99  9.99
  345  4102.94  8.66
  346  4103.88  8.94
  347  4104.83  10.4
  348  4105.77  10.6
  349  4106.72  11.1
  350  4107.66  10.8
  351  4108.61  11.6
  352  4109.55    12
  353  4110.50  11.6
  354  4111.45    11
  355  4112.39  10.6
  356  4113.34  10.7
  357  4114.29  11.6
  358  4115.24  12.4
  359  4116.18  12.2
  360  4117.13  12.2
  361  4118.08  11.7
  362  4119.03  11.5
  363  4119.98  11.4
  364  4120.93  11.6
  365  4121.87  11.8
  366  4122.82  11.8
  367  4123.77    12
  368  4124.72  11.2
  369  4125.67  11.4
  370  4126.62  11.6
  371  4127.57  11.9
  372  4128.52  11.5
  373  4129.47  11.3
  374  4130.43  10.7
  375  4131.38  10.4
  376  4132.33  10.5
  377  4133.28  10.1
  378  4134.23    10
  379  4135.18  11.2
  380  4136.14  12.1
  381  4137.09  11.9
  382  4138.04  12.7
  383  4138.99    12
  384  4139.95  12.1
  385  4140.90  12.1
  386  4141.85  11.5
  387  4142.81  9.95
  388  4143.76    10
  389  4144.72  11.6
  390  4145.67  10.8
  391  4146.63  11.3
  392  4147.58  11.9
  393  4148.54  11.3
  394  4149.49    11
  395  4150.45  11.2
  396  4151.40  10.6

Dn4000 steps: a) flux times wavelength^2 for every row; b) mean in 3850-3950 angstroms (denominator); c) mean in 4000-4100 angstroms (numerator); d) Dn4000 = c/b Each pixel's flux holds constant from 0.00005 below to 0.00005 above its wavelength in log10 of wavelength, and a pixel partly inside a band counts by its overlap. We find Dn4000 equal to 1.70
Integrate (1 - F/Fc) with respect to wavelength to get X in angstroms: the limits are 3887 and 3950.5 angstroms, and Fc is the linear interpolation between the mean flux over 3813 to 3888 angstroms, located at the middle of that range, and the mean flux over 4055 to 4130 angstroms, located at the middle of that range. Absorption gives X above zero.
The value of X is 4.5 angstroms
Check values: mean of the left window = 6.72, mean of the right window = 11.4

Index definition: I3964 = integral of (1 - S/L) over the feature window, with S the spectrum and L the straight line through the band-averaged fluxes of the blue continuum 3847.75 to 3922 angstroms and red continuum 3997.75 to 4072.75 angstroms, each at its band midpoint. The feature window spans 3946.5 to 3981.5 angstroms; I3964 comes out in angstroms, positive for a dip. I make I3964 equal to 8.2 angstroms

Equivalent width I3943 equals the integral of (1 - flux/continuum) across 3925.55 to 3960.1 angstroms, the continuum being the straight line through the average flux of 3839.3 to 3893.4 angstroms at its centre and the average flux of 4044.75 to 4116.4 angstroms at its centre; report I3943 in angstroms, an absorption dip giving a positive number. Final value 6.9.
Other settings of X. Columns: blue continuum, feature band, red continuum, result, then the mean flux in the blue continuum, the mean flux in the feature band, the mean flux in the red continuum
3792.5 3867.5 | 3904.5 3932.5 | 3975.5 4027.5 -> 3.9 angstroms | 6.66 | 7.72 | 11.2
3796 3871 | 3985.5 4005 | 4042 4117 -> -2.5 angstroms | 6.73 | 11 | 11.3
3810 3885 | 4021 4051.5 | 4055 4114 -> -4.0 angstroms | 6.77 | 11.7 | 11.3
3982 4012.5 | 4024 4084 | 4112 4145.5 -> -2.2 angstroms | 11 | 11.6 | 11.4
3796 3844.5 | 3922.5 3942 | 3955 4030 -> 6.9 angstroms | 6.33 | 5.62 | 9.96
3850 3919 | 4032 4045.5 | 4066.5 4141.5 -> -1.8 angstroms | 7.81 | 11.7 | 11.4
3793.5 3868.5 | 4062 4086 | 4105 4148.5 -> -2.5 angstroms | 6.68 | 11.6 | 11.4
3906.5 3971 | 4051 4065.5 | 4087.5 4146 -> -2.2 angstroms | 7.19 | 11.4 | 11.2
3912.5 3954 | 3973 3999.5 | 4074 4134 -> -4.6 angstroms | 7.15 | 9.92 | 11.3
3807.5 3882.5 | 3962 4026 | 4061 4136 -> -3.2 angstroms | 6.81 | 9.98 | 11.3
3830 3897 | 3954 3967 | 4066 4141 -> 1.8 angstroms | 6.95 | 7.54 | 11.4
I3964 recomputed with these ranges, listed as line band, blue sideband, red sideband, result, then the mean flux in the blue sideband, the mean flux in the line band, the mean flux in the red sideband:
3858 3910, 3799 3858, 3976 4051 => 2.6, 6.61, 7.63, 11.4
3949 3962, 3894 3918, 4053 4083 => 0.8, 8.51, 8.87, 11.6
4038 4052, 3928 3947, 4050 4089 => -1.4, 5.63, 11.6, 11.6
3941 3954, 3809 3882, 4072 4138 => 0.3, 6.79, 8.37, 11.3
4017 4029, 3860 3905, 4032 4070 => -1.8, 7.61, 12.4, 11.5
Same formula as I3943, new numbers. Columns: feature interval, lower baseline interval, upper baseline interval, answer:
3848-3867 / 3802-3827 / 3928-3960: -1.0 angstroms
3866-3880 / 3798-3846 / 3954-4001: -0.9 angstroms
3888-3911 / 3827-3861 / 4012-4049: -0.5 angstroms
